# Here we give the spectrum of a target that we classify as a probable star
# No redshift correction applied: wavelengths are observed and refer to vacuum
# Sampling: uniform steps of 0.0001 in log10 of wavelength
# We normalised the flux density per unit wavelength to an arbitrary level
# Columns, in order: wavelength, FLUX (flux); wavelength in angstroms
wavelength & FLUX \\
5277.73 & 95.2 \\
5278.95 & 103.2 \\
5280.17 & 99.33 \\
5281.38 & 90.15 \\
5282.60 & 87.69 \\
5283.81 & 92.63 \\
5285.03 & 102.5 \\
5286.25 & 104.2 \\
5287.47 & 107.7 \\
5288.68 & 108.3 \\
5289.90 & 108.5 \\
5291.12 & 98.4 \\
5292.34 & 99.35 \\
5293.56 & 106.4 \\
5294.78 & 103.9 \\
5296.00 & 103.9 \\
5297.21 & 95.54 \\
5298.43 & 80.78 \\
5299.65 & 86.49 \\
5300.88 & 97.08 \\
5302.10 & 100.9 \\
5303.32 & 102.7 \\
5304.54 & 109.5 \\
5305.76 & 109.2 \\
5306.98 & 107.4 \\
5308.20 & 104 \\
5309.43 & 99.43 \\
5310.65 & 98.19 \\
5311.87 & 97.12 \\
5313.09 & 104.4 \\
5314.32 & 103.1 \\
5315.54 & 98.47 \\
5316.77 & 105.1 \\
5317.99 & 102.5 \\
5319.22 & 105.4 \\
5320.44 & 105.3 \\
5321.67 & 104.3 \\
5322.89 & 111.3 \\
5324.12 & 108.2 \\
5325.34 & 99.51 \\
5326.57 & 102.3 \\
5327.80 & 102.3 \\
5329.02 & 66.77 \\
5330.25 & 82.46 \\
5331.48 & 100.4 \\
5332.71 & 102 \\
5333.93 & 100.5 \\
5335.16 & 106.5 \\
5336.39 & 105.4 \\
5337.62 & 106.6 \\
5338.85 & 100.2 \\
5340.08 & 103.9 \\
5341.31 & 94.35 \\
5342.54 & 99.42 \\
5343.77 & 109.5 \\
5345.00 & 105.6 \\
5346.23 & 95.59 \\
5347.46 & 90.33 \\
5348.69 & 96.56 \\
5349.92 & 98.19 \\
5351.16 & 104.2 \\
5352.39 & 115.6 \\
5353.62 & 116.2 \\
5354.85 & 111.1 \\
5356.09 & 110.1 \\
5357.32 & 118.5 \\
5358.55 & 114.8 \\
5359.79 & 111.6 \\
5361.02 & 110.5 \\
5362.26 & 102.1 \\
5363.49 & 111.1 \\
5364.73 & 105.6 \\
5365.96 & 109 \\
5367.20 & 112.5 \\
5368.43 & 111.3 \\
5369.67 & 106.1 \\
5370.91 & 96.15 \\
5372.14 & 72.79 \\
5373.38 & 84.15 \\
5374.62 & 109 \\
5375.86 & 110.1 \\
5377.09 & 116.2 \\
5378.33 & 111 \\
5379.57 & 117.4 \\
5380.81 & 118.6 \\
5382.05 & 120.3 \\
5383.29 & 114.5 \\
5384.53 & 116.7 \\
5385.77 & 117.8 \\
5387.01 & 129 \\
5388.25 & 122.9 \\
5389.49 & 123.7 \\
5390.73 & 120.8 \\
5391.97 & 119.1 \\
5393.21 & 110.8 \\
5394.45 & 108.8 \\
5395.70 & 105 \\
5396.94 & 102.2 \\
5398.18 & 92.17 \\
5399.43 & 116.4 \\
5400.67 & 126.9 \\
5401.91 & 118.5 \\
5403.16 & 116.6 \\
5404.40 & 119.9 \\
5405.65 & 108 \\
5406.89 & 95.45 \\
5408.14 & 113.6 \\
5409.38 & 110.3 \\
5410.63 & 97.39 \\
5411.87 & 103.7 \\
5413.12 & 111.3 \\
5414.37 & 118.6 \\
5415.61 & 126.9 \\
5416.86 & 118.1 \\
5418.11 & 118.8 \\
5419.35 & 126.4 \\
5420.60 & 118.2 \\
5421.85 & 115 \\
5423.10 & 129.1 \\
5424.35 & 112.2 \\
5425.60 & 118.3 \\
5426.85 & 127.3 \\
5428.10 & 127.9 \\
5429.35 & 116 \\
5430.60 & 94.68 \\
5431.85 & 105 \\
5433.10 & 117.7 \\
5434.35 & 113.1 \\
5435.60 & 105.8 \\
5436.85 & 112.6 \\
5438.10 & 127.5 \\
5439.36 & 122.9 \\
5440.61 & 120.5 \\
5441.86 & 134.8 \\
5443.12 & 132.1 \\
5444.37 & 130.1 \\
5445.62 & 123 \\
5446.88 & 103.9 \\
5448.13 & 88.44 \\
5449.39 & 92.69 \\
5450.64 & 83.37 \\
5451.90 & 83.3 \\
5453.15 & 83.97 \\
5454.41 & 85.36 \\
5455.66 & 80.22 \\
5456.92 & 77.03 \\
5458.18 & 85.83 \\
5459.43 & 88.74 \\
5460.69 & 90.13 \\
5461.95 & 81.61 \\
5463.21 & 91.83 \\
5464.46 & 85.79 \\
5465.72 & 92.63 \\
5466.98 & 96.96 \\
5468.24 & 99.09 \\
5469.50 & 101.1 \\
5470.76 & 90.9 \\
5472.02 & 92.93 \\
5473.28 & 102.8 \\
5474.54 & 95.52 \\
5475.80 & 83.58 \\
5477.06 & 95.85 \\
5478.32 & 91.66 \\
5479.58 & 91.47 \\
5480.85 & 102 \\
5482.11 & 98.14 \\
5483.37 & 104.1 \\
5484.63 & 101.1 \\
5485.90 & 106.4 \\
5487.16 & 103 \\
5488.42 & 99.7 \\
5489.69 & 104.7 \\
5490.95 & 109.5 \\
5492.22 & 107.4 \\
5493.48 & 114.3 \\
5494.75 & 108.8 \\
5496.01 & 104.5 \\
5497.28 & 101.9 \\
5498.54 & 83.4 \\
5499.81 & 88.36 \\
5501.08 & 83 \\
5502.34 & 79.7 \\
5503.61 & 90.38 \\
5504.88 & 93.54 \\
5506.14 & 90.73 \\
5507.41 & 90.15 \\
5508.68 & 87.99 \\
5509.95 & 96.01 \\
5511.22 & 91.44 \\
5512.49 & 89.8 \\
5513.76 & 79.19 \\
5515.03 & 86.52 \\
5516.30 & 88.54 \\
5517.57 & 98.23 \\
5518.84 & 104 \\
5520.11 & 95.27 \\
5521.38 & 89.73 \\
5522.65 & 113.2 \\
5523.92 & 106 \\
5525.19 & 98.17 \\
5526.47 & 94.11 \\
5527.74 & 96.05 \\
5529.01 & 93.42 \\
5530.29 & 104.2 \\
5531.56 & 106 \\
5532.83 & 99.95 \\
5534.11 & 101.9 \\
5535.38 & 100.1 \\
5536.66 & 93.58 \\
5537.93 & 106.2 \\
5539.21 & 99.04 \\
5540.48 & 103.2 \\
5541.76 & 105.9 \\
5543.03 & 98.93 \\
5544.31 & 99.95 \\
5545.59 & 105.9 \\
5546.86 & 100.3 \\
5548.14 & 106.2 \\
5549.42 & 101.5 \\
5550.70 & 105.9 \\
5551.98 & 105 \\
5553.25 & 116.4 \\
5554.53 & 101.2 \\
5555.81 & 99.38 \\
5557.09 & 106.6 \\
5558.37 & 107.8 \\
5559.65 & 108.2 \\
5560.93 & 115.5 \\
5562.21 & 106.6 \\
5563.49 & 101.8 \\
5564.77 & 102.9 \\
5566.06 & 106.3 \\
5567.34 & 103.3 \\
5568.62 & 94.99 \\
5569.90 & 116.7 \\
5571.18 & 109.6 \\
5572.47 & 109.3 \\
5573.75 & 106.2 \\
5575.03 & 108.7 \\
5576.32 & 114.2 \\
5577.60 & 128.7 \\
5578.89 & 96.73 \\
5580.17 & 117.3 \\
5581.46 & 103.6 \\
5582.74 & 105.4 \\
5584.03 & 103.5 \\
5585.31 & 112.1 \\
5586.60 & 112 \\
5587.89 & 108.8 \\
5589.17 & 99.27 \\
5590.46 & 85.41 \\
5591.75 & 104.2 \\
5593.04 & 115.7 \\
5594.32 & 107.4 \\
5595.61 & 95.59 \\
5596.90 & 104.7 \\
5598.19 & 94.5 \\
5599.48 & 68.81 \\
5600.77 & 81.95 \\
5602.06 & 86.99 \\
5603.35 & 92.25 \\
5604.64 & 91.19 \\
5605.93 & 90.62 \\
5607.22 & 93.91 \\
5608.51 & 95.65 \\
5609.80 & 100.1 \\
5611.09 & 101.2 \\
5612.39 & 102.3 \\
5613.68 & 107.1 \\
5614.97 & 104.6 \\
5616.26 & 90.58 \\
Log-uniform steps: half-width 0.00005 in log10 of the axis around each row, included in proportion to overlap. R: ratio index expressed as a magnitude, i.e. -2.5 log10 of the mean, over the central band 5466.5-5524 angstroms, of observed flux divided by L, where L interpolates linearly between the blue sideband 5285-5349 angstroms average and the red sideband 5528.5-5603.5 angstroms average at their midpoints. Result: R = 0.07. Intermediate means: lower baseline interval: 101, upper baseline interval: 103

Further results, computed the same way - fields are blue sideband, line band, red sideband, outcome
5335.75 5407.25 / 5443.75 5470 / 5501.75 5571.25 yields 0.129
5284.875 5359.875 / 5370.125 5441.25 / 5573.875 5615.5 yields -0.116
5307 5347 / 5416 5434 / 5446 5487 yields -0.231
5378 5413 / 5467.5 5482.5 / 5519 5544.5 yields 0.113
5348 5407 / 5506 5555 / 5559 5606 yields 0.066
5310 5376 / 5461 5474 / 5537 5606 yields 0.107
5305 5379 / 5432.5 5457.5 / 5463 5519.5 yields -0.084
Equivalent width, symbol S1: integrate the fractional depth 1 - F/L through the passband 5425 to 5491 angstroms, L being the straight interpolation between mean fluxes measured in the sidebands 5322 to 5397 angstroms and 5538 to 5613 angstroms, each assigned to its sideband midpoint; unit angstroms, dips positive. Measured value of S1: 2.07 angstroms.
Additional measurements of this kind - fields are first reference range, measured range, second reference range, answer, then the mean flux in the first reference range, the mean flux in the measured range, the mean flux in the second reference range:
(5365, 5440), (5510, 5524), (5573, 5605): 1.57 angstroms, 113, 94.4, 102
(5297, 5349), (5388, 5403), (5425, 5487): -1.91 angstroms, 100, 114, 102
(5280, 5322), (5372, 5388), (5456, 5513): -2.25 angstroms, 101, 112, 94.7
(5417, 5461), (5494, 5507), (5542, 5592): 1.79 angstroms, 109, 92.6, 106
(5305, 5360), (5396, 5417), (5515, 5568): -1.76 angstroms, 103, 111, 102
